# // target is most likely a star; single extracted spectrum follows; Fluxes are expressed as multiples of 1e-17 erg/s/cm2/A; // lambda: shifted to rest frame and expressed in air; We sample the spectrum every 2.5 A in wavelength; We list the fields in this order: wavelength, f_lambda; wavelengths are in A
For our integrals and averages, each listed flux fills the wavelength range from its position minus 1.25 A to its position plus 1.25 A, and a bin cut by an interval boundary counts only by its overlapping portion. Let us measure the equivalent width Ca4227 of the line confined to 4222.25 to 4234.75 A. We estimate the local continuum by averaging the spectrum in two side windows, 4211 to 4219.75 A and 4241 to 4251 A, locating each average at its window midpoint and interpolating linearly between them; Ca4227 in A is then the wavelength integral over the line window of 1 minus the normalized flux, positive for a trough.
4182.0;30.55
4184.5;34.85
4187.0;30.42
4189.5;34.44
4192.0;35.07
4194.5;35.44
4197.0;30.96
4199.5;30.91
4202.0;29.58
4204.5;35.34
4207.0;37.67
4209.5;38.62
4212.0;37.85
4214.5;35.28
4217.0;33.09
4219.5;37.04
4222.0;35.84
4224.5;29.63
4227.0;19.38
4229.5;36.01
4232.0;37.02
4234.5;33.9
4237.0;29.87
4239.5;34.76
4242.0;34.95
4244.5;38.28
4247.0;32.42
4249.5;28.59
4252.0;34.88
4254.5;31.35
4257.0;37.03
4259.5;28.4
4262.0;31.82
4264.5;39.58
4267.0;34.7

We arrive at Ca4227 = 1.2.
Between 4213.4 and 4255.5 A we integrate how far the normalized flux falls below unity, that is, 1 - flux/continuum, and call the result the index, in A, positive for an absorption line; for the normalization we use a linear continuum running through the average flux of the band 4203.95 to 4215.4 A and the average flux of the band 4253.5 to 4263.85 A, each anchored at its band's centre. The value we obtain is 2.1 A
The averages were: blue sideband 37.1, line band 33.1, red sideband 32.6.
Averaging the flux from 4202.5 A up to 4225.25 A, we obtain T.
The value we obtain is 35.5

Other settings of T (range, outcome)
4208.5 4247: 34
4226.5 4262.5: 32.9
